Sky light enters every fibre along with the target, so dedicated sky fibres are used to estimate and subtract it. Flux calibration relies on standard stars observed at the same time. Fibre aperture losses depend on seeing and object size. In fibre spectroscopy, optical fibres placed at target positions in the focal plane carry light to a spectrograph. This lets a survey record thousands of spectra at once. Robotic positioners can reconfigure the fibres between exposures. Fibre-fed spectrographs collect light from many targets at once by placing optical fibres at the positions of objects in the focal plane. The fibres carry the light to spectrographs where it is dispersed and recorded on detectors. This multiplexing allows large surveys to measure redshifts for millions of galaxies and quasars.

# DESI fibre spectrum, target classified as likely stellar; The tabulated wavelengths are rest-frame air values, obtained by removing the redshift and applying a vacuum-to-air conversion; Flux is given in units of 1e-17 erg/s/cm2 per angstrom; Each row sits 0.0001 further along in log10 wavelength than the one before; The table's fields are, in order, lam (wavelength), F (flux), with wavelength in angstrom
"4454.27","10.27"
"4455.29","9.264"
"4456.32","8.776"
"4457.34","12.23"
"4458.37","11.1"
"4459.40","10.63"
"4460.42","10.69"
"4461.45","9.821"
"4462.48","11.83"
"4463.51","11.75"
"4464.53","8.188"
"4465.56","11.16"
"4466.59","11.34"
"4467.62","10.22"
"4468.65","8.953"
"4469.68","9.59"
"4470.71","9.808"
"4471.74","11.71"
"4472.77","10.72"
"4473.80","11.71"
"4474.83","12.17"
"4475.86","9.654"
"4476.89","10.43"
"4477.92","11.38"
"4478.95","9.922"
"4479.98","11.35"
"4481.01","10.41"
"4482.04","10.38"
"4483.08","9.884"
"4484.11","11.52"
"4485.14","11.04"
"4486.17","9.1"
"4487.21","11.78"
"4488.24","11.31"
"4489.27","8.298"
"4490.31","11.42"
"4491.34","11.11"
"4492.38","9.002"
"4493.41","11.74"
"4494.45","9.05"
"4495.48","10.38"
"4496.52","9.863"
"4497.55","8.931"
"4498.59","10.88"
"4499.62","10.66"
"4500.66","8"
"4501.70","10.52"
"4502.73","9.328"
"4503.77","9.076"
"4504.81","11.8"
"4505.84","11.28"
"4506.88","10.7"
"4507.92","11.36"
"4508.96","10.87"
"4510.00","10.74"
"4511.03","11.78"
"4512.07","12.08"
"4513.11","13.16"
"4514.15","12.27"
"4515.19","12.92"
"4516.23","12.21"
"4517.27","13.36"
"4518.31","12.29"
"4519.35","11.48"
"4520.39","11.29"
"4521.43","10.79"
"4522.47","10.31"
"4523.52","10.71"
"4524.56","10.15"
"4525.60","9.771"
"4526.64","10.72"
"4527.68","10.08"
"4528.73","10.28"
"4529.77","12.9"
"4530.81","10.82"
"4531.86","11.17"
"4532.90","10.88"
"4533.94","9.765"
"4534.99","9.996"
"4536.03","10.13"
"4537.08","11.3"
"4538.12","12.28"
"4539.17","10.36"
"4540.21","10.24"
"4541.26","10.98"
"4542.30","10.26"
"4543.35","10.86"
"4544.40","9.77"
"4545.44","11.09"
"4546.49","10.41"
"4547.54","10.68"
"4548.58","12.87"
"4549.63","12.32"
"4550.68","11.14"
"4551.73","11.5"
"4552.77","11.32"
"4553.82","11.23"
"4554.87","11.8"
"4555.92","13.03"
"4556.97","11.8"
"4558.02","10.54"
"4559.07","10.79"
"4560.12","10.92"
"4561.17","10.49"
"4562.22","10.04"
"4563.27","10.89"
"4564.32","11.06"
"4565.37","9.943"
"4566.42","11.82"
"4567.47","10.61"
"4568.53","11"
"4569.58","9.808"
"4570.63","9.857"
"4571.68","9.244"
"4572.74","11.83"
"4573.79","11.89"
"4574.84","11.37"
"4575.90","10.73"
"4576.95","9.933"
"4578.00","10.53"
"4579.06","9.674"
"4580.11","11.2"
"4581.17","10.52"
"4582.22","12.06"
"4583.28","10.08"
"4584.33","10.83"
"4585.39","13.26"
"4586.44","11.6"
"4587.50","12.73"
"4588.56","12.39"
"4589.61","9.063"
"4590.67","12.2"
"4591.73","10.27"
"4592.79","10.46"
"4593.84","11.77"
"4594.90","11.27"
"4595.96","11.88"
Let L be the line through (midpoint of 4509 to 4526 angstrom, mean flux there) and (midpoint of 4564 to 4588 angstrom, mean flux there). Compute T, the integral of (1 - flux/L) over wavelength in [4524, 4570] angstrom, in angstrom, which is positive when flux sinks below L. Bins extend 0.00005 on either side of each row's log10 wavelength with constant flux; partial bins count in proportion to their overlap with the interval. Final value 1.40 angstrom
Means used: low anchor 11.6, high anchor 10.9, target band 10.9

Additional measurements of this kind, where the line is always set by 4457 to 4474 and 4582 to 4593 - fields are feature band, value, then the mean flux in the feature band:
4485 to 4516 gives 0.4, 10.7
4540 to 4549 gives 0.3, 10.8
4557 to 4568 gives 0.4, 10.8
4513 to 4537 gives -0.4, 11.2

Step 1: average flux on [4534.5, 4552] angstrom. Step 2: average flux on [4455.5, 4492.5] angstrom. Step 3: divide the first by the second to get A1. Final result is 1.04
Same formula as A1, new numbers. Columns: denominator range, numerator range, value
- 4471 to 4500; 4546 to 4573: 1.04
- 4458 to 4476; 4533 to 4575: 1.03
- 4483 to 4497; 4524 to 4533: 1.03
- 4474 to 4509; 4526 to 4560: 1.06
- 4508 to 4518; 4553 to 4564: 0.92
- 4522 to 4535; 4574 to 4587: 1.04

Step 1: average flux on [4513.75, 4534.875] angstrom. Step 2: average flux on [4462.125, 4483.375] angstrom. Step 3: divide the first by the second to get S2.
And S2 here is 1.1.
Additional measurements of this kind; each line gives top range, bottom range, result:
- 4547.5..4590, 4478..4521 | 1.02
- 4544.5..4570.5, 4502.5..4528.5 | 0.99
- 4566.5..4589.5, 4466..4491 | 1.04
